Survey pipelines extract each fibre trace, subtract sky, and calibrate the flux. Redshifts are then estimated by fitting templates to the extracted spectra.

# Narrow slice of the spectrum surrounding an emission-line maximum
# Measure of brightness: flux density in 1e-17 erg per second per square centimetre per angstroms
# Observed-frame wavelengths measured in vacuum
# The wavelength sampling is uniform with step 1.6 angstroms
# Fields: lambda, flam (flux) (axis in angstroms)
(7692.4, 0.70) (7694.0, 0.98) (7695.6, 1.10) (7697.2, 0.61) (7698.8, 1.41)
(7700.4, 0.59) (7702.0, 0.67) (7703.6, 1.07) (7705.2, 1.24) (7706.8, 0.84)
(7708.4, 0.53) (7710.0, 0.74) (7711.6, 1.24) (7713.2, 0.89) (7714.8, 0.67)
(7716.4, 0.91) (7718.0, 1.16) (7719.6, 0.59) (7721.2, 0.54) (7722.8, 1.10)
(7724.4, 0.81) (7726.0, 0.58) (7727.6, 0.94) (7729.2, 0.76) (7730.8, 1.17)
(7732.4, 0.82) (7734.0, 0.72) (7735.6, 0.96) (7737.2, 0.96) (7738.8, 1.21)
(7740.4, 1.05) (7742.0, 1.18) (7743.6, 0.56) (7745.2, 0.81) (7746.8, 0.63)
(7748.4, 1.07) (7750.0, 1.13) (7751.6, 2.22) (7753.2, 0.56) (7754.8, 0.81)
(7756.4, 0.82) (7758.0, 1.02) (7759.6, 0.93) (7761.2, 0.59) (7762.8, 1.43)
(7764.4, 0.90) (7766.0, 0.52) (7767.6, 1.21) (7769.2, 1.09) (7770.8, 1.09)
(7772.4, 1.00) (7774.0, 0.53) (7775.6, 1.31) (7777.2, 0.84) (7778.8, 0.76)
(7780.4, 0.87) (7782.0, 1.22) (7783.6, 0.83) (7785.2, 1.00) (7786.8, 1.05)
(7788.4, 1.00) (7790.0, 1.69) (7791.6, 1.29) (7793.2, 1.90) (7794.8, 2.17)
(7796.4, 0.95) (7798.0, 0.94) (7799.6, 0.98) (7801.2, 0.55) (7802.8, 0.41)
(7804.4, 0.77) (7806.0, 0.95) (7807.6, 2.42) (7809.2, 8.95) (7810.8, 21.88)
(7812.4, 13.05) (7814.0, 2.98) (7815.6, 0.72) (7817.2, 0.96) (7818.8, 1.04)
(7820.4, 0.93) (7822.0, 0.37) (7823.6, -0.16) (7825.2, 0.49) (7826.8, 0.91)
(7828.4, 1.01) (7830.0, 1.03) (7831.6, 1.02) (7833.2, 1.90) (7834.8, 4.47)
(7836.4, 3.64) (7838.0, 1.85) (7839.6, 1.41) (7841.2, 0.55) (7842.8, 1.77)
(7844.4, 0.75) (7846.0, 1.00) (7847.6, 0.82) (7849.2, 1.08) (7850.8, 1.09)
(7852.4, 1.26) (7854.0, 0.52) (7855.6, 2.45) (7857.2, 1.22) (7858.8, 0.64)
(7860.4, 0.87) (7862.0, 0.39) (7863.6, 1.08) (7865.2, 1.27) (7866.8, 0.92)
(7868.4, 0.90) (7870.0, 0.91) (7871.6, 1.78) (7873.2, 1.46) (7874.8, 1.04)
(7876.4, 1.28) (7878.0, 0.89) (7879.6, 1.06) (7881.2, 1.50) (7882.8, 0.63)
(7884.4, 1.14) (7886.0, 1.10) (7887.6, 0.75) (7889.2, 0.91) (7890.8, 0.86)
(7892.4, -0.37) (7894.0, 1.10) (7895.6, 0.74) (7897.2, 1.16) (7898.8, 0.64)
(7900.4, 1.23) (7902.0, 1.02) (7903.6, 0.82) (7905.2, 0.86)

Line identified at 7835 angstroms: [N II] 6583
